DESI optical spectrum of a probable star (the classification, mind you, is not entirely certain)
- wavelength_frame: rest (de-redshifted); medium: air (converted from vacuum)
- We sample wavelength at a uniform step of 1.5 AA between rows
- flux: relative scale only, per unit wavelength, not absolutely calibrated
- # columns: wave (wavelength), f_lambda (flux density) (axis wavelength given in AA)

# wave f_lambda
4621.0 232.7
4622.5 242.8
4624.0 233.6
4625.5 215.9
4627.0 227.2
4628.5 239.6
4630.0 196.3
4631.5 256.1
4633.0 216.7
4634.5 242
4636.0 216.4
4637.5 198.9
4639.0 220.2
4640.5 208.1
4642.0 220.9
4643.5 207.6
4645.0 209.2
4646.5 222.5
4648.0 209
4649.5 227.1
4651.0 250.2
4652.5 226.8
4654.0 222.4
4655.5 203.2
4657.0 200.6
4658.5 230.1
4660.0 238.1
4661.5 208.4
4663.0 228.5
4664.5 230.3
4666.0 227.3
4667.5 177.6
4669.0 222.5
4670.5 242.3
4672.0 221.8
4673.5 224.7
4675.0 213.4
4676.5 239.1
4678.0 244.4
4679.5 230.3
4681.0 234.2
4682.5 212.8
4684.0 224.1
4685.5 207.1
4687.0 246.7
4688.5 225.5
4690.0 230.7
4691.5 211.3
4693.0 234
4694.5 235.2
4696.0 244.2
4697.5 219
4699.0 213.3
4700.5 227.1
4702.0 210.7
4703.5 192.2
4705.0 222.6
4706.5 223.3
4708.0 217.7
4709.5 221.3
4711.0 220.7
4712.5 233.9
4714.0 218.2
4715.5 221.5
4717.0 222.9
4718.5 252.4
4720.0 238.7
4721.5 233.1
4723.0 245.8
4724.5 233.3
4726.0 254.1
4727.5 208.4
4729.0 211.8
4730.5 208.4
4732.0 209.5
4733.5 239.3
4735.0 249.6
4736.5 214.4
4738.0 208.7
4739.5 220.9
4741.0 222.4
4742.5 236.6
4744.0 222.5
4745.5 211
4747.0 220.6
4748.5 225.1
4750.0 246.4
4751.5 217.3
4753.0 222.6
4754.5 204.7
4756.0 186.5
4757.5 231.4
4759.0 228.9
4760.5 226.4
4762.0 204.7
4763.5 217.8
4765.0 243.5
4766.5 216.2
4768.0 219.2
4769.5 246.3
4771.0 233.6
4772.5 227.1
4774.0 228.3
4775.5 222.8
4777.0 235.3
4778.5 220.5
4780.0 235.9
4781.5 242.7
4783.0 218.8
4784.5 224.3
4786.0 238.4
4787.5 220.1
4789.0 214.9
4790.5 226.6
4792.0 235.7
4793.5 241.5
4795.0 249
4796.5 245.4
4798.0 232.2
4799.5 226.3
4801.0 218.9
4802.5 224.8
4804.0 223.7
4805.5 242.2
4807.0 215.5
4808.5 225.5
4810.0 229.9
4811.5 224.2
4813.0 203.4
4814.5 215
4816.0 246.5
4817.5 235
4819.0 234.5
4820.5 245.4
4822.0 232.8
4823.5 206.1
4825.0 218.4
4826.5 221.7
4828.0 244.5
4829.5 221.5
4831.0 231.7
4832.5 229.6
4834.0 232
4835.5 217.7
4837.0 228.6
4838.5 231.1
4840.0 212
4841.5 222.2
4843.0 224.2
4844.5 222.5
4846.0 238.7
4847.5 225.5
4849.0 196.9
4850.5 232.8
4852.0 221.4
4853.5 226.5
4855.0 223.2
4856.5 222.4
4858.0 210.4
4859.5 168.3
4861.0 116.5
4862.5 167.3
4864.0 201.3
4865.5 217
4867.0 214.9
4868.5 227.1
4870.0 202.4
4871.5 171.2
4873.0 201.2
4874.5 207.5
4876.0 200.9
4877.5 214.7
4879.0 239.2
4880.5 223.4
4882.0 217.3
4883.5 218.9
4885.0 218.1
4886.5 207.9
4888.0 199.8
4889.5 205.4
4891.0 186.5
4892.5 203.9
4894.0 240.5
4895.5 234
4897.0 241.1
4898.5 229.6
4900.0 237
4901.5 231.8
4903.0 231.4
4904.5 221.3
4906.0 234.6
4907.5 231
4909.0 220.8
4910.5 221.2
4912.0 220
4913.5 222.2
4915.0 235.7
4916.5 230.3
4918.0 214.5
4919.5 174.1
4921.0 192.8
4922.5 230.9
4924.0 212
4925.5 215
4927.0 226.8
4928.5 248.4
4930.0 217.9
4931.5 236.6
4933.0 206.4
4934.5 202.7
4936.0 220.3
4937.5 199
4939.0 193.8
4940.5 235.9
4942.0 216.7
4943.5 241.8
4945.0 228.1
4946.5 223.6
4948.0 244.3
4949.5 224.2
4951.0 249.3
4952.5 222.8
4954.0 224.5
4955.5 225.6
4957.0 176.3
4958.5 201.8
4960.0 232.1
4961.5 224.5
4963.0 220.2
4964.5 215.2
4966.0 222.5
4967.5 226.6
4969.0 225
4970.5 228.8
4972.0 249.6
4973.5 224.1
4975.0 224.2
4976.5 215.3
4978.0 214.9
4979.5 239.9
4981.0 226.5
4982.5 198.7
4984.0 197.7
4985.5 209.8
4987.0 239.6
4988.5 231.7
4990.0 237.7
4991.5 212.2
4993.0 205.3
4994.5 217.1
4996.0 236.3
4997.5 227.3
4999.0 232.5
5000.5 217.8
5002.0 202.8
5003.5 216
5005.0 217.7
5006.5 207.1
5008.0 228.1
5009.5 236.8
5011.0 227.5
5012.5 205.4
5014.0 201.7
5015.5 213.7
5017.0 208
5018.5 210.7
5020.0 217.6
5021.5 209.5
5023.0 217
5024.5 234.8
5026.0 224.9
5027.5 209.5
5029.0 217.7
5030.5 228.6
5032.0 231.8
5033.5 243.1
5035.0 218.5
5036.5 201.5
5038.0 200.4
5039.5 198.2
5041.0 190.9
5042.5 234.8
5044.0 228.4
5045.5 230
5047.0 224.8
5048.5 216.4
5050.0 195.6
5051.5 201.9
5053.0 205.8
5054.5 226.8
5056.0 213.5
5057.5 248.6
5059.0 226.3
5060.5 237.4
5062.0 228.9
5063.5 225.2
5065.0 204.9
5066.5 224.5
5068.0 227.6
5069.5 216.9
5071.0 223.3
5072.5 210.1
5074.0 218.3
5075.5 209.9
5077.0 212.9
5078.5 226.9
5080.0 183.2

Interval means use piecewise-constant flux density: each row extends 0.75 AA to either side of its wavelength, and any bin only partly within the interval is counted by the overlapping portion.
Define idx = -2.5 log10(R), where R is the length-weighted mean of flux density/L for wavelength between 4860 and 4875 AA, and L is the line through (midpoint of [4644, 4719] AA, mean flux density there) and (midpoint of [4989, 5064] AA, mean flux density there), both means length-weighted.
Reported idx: 0.15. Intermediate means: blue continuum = 223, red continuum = 219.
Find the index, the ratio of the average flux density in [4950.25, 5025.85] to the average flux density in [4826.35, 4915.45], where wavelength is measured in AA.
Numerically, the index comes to 1.0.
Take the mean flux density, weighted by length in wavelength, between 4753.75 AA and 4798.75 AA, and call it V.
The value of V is 227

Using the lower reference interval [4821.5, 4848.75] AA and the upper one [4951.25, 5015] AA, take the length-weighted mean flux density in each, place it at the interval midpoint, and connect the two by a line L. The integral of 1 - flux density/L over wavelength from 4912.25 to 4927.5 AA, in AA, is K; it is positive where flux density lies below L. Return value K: 0.5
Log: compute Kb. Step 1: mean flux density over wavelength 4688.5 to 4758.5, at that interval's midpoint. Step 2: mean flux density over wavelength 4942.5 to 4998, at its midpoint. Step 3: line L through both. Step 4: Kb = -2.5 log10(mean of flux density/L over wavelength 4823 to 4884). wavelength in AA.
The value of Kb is 0.048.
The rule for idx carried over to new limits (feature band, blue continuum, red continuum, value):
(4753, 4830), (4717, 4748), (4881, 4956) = -0.008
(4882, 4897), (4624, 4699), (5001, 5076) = 0.028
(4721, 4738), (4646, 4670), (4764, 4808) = -0.006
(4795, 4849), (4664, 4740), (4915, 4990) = -0.020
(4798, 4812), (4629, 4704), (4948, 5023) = -0.023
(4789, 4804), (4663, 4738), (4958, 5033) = -0.039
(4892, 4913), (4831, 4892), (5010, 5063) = -0.077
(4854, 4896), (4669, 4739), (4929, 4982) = 0.090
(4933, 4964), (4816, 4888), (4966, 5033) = -0.005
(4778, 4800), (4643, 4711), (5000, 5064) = -0.051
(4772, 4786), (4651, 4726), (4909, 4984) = -0.026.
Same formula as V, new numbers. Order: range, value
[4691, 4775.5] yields 224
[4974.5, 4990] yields 221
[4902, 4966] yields 221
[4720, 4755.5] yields 225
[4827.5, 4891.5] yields 213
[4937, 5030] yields 221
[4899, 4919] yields 226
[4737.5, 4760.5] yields 221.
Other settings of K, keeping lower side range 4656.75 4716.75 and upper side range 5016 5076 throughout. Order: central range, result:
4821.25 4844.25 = -0.4 AA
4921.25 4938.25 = 0.1 AA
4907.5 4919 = -0.1 AA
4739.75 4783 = -0.5 AA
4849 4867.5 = 1.6 AA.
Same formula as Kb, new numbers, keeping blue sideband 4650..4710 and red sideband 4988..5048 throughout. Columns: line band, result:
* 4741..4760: 0.01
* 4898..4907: -0.05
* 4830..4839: -0.03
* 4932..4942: 0.05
